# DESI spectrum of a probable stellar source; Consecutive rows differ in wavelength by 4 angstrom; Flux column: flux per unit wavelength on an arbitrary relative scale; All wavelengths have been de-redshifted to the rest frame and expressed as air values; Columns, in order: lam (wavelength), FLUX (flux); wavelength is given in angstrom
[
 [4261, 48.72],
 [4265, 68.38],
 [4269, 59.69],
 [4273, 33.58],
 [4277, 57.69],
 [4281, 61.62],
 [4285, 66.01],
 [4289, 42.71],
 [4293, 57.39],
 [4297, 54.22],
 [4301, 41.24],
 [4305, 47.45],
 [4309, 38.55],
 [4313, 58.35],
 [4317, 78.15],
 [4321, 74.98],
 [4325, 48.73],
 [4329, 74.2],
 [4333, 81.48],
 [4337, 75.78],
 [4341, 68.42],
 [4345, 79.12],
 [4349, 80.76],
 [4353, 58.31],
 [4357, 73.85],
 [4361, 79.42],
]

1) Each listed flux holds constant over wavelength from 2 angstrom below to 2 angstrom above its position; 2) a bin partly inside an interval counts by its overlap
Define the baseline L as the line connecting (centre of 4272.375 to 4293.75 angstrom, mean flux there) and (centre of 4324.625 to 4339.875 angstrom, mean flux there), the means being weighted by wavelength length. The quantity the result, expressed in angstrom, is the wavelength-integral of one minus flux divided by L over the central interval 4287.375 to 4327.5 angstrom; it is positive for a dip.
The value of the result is 5.6 angstrom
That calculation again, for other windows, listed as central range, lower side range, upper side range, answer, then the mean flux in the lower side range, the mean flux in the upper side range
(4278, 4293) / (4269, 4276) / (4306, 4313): -4.0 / 44.5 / 45.5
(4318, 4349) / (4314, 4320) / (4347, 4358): 0.0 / 74.3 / 70.7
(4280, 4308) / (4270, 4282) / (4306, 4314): -1.8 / 50.8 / 47.1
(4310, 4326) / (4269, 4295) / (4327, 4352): 0.7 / 53.7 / 75.9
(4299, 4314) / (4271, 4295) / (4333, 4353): 3.9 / 53.2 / 74.8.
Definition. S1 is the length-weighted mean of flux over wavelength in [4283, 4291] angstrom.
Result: 54.4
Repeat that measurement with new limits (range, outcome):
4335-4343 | 72.1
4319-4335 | 69.8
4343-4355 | 72.7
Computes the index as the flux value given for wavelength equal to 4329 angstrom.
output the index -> 74.2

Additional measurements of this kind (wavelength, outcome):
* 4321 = 74.98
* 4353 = 58.31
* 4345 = 79.12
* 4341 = 68.42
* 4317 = 78.15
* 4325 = 48.73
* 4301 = 41.24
